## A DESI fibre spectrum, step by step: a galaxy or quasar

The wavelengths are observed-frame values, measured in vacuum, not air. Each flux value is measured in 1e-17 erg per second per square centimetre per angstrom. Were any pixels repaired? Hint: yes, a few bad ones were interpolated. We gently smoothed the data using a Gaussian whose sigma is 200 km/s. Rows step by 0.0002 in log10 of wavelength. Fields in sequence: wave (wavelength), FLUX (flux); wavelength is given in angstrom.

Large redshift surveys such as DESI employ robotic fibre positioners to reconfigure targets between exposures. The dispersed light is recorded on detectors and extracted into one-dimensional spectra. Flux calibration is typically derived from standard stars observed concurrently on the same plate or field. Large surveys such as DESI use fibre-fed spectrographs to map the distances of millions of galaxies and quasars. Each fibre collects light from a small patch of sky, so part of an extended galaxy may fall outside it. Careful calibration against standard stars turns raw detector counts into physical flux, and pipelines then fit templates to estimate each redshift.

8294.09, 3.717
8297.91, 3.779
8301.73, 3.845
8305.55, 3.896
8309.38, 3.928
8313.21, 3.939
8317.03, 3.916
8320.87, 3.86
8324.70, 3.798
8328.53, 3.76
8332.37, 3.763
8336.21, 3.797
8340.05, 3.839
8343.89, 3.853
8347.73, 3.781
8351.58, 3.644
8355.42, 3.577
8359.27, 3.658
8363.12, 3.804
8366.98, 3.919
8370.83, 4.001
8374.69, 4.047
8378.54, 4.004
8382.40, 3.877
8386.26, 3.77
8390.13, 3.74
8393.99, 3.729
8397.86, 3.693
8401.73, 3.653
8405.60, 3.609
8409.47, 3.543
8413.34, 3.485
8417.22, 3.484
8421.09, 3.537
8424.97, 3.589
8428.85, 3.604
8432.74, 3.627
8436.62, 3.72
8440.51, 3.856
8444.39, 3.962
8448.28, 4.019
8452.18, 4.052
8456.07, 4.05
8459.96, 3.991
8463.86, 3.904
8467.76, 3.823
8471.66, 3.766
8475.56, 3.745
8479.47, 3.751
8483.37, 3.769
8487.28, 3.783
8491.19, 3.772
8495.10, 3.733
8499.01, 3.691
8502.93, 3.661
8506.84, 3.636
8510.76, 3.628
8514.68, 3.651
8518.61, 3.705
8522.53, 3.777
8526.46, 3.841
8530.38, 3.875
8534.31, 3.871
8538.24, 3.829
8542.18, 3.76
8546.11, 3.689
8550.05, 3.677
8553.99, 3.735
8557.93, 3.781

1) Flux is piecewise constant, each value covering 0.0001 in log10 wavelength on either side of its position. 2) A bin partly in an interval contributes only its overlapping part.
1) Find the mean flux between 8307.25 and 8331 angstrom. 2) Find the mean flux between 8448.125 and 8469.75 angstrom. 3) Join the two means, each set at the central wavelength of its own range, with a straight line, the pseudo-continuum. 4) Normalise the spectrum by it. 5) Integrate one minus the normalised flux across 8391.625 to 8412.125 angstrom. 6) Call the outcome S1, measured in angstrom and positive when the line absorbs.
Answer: 1.48 angstrom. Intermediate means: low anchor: 3.86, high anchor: 3.97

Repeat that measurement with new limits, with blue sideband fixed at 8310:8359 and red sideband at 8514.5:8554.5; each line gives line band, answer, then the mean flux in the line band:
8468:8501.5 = 0.2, 3.75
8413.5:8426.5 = 0.9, 3.53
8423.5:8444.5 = 0.4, 3.71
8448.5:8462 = -0.9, 4.03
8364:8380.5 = -0.8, 3.98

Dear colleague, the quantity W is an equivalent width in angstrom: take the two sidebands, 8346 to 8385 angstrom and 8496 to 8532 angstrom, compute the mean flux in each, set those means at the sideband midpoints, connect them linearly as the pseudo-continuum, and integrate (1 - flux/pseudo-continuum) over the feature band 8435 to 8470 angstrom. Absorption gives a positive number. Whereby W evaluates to -1.6 angstrom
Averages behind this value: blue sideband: 3.83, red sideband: 3.72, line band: 3.93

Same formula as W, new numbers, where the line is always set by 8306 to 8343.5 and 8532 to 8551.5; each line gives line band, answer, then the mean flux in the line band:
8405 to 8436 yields 2.0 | 3.57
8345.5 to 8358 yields 0.5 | 3.67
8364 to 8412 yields 0.4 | 3.79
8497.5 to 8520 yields 0.7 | 3.66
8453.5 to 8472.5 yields -0.6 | 3.92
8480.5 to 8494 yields 0.1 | 3.77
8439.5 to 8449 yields -0.4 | 3.95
